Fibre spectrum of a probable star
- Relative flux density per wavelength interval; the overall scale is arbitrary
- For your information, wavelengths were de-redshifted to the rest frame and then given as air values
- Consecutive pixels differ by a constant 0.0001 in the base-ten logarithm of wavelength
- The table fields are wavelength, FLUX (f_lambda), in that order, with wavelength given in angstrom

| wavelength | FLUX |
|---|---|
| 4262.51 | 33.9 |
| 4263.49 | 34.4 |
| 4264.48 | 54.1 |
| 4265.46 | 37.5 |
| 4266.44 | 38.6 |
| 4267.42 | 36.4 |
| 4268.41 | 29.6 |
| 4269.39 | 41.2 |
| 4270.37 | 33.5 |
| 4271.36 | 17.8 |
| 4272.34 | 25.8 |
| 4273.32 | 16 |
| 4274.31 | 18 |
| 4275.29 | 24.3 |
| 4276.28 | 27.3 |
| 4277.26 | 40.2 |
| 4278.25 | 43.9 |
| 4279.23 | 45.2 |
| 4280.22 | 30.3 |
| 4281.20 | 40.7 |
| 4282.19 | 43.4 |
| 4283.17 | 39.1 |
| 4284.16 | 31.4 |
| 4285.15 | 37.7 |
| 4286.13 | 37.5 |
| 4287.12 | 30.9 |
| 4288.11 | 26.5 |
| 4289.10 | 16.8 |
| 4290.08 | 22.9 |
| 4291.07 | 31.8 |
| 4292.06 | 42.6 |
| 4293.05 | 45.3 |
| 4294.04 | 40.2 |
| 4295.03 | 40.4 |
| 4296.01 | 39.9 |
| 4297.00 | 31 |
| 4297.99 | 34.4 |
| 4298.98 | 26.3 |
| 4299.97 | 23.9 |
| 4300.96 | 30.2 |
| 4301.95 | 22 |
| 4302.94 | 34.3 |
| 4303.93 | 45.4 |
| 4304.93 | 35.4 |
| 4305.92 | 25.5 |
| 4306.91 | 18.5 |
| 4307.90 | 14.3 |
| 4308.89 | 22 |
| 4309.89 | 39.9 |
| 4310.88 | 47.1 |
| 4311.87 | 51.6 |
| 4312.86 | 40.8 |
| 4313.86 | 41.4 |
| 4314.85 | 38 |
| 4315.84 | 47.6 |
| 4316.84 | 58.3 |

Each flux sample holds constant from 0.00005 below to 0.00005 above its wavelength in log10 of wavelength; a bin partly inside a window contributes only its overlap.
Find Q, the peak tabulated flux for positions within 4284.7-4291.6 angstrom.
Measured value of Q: 37.7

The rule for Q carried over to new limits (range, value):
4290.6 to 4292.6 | 42.6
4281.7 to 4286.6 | 43.4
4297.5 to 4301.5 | 34.4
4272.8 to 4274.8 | 18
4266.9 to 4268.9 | 36.4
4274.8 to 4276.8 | 27.3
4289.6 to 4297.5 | 45.3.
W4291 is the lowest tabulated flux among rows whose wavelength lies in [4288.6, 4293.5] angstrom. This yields 16.8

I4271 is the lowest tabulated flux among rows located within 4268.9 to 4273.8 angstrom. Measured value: 16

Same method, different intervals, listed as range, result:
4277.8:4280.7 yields 30.3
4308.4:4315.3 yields 22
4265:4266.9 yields 37.5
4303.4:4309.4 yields 14.3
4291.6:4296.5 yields 39.9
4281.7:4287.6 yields 30.9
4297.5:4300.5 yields 23.9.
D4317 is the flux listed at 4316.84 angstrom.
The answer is 58.3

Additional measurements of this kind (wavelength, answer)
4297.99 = 34.4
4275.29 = 24.3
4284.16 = 31.4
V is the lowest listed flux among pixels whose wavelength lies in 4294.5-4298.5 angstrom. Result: 31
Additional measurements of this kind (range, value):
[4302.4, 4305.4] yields 34.3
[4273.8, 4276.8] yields 18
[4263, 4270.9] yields 29.6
